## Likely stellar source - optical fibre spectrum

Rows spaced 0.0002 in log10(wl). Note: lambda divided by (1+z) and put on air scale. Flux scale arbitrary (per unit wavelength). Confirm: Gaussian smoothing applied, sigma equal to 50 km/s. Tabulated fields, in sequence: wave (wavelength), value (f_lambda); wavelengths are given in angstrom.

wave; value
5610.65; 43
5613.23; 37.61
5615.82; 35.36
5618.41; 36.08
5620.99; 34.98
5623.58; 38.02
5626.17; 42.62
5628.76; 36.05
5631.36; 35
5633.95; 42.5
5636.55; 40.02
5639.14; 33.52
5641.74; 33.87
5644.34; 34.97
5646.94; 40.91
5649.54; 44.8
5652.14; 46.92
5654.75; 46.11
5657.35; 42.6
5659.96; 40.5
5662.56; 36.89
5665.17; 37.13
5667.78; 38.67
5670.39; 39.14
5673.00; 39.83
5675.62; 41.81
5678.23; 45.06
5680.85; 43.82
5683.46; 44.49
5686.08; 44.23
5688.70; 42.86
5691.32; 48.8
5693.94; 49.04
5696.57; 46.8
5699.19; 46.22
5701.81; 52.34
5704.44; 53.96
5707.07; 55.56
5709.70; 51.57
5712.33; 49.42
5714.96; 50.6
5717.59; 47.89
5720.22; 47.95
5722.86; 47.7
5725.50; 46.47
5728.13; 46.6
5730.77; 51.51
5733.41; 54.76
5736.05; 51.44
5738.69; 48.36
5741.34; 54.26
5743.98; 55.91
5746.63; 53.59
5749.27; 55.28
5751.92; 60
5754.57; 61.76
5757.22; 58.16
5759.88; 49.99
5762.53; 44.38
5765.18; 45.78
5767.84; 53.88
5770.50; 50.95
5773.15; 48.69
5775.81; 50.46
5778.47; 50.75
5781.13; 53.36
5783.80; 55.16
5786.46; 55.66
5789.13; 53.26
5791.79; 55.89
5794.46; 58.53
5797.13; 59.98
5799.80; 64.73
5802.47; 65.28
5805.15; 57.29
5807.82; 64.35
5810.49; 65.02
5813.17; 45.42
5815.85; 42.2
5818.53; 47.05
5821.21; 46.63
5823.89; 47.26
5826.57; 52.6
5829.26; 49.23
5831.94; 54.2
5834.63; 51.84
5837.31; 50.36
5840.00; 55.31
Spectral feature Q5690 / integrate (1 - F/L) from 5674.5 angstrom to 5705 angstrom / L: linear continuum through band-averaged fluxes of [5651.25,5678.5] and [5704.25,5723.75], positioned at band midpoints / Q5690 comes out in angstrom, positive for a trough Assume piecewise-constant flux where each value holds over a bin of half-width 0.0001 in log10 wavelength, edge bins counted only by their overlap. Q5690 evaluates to -0.4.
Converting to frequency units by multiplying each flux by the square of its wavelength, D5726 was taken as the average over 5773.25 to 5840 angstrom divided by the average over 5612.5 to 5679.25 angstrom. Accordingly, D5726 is 1.5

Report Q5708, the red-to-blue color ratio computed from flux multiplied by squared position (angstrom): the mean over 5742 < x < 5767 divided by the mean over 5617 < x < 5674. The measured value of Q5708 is 1.43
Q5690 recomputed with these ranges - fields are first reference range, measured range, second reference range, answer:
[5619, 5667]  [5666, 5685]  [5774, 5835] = 0.2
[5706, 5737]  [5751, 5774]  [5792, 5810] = 1.4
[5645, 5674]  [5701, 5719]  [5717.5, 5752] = -1.4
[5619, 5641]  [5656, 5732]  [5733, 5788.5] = -1.0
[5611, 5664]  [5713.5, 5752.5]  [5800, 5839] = -4.1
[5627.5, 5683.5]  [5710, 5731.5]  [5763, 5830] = -1.1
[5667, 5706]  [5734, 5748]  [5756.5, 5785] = -1.1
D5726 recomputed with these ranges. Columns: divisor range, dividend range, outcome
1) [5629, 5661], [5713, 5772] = 1.34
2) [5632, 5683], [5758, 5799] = 1.36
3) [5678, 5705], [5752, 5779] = 1.13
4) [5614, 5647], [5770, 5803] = 1.58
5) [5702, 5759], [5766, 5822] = 1.06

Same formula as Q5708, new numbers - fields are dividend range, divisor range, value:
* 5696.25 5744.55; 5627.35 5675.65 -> 1.31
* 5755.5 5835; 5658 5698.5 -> 1.30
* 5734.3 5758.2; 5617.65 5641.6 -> 1.54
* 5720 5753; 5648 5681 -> 1.28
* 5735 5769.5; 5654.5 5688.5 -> 1.32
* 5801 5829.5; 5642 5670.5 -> 1.38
